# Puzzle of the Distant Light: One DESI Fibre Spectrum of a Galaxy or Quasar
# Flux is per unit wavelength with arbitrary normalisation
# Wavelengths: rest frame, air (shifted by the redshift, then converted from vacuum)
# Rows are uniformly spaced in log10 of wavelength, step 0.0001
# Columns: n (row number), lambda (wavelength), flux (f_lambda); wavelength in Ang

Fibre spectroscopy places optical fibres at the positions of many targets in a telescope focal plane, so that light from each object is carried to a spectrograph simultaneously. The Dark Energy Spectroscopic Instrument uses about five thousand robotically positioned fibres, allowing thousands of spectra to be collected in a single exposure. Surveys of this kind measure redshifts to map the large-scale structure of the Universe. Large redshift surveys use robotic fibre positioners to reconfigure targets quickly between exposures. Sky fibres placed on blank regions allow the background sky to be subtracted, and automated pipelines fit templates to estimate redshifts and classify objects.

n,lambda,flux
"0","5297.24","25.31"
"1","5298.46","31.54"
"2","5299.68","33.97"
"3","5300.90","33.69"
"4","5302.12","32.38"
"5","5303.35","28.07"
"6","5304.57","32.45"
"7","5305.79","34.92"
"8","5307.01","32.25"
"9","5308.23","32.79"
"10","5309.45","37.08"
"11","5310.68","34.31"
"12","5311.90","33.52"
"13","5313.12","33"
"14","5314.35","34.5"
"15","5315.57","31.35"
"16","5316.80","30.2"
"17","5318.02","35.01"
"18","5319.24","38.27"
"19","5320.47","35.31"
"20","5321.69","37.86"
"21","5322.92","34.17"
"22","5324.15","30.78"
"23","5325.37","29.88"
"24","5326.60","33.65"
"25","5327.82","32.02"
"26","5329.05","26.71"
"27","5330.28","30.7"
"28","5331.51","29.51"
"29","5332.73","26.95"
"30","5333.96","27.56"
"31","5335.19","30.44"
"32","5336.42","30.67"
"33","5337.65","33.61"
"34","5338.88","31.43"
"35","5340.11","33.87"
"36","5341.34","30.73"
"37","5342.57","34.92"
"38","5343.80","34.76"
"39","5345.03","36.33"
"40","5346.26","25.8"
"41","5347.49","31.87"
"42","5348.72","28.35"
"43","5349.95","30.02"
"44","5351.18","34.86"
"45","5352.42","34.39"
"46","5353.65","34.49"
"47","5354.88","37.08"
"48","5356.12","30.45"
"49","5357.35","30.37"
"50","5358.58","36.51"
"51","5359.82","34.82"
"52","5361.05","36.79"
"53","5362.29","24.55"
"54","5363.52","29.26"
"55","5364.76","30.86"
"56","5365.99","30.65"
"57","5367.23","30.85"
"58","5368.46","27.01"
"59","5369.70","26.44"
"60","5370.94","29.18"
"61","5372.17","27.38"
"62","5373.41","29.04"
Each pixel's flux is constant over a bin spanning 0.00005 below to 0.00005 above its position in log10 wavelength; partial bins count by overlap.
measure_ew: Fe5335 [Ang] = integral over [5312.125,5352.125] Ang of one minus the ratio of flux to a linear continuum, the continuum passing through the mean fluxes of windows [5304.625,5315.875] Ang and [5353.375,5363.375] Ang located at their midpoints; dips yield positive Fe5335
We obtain 1.57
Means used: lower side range 33.8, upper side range 32.9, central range 32.1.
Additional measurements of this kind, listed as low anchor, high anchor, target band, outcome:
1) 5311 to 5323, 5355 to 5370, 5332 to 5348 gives 0.59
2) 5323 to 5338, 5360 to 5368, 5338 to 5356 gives -1.33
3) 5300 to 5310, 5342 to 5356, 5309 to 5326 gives -0.50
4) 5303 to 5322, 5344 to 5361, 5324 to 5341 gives 1.44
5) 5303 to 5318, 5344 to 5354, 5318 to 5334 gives 0.29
